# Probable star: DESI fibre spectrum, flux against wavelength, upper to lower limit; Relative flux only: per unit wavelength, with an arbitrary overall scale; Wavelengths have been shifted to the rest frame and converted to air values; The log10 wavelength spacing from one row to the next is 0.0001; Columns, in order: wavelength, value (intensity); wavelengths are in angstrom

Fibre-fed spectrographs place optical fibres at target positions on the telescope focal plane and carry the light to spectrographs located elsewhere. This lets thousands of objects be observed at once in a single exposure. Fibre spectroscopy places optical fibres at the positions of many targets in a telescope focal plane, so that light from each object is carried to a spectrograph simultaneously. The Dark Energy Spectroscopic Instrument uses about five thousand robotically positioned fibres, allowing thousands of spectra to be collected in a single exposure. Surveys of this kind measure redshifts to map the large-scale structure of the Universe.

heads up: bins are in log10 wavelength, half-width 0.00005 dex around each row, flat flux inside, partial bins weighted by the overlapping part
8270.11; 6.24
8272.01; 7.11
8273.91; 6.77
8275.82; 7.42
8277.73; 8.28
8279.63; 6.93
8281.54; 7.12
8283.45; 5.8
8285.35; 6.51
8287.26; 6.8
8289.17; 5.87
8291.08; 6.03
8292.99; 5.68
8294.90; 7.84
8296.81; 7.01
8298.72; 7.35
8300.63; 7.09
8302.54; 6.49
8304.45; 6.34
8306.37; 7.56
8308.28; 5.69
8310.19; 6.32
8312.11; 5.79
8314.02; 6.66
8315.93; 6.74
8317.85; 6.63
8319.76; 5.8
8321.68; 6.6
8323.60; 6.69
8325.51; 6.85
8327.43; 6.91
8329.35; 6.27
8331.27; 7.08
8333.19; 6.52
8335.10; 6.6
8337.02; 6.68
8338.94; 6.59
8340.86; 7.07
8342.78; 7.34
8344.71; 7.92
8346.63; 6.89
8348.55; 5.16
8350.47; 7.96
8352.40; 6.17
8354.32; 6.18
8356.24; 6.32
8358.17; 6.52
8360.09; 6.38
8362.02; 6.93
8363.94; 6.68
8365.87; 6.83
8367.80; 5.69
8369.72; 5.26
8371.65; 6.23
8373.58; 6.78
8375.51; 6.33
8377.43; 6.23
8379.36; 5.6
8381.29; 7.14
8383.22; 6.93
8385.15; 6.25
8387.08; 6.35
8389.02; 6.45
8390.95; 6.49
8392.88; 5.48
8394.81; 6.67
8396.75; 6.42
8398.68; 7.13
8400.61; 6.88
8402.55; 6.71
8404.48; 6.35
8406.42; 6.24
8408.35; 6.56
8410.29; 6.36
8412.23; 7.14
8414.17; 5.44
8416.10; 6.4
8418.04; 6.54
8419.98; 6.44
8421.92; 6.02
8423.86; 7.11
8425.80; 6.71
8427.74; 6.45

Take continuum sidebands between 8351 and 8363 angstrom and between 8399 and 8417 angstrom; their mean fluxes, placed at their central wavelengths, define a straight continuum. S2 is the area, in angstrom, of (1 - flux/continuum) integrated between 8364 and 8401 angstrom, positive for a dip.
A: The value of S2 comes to 0.57 angstrom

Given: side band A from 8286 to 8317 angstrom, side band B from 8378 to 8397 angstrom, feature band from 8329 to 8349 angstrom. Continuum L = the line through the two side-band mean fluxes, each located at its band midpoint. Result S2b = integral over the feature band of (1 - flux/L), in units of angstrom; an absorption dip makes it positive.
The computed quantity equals -0.9 angstrom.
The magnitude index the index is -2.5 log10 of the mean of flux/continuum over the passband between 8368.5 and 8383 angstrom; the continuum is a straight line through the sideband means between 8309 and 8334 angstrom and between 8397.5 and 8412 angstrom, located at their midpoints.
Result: 0.06 mag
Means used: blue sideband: 6.52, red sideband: 6.63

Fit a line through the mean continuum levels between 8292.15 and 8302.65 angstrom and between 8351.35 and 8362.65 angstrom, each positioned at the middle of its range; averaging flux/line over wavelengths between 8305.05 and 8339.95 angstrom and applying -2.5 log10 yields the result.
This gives 0.03 mag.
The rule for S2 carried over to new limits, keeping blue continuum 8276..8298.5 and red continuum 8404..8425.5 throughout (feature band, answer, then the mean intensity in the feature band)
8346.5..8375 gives 0.8 angstrom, 6.38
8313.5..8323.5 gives 0.3 angstrom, 6.49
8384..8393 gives 0.3 angstrom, 6.28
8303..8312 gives 0.4 angstrom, 6.41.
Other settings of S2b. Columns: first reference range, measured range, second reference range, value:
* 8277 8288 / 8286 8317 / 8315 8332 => 0.82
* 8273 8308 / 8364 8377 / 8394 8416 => 0.77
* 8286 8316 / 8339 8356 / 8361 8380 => -1.15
